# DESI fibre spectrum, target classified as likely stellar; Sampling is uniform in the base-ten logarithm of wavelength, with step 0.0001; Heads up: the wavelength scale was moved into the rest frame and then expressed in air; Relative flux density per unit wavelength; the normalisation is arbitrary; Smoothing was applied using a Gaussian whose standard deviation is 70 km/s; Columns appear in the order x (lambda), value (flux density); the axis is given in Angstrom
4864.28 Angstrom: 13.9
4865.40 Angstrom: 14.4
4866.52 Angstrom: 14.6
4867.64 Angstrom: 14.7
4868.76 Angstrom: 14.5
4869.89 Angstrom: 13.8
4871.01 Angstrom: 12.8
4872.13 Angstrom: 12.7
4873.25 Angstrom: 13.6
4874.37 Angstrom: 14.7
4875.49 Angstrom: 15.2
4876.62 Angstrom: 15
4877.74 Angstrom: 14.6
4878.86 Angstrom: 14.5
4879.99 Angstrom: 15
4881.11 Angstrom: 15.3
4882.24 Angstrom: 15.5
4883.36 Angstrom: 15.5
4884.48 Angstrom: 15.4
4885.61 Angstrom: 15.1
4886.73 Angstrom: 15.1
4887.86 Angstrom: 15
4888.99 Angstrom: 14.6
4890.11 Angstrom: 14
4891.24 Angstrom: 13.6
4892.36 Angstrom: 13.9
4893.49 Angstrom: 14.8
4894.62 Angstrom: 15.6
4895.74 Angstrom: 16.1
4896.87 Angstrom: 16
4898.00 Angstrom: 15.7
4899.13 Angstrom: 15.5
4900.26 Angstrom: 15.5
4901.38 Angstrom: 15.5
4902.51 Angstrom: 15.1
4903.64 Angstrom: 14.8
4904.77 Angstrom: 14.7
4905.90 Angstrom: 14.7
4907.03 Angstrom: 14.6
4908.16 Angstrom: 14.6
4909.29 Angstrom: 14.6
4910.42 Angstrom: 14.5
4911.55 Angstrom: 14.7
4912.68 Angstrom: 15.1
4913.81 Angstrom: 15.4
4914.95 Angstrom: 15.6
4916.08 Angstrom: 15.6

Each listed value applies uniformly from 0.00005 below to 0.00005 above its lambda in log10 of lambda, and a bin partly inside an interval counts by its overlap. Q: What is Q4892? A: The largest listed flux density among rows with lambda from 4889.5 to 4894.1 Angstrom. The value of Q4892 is 14.8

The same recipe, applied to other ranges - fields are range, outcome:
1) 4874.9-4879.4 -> 15.2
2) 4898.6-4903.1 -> 15.5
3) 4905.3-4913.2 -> 15.1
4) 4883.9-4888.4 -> 15.4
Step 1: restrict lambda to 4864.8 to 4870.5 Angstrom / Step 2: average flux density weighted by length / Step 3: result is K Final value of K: 14.4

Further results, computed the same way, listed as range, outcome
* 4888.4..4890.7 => 14.3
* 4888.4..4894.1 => 14.2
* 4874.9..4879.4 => 14.8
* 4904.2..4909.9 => 14.6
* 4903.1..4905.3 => 14.7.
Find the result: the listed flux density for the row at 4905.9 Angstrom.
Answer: 14.7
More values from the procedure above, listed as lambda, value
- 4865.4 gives 14.4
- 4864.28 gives 13.9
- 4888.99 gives 14.6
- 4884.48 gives 15.4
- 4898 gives 15.7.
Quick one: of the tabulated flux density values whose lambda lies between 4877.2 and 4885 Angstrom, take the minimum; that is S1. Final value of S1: 14.5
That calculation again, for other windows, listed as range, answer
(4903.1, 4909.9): 14.6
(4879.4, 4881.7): 15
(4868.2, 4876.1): 12.7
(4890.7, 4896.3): 13.6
